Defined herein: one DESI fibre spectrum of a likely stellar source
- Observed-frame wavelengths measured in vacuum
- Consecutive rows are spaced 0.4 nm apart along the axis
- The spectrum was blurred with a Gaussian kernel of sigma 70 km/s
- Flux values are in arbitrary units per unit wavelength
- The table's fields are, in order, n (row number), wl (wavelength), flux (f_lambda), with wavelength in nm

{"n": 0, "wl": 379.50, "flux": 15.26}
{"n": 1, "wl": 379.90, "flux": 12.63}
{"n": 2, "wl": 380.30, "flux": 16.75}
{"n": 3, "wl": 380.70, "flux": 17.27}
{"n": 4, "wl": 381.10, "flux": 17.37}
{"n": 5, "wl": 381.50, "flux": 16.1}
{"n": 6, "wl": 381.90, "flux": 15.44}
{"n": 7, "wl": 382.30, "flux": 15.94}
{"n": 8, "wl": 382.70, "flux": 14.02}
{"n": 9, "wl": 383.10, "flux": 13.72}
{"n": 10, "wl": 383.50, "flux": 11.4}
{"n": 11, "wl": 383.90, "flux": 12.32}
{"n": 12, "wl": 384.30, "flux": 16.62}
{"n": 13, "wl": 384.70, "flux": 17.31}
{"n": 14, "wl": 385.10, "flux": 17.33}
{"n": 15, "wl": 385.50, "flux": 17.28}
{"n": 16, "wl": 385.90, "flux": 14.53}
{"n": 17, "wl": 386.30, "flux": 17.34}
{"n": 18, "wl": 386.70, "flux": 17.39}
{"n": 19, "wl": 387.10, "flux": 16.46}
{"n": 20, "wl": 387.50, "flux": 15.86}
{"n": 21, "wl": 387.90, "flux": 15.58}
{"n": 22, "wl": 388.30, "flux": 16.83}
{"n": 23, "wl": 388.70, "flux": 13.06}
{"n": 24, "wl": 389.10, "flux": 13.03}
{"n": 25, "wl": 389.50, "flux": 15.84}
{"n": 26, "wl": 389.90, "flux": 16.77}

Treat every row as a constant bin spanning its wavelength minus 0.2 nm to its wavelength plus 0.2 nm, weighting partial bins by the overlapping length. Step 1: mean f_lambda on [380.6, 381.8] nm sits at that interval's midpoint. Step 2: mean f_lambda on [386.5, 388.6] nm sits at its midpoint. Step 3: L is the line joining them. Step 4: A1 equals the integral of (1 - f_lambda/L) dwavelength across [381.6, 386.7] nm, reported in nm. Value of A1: 0.36 nm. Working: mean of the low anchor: 16.8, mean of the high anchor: 16.3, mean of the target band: 15.4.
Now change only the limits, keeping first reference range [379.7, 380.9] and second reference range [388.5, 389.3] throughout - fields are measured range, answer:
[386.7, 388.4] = -0.360 nm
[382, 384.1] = 0.170 nm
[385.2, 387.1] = -0.386 nm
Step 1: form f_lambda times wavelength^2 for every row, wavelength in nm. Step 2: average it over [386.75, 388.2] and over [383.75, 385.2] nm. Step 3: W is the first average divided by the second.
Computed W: 1.03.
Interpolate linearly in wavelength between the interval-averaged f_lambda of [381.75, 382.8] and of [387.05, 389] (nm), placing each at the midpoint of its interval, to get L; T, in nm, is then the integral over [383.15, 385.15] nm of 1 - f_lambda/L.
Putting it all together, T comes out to 0.07 nm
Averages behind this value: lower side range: 15.2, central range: 14.7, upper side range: 15.4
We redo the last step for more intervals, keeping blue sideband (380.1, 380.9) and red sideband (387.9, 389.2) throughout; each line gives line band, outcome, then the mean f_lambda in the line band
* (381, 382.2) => 0.04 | 16.2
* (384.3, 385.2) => -0.08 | 17.2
